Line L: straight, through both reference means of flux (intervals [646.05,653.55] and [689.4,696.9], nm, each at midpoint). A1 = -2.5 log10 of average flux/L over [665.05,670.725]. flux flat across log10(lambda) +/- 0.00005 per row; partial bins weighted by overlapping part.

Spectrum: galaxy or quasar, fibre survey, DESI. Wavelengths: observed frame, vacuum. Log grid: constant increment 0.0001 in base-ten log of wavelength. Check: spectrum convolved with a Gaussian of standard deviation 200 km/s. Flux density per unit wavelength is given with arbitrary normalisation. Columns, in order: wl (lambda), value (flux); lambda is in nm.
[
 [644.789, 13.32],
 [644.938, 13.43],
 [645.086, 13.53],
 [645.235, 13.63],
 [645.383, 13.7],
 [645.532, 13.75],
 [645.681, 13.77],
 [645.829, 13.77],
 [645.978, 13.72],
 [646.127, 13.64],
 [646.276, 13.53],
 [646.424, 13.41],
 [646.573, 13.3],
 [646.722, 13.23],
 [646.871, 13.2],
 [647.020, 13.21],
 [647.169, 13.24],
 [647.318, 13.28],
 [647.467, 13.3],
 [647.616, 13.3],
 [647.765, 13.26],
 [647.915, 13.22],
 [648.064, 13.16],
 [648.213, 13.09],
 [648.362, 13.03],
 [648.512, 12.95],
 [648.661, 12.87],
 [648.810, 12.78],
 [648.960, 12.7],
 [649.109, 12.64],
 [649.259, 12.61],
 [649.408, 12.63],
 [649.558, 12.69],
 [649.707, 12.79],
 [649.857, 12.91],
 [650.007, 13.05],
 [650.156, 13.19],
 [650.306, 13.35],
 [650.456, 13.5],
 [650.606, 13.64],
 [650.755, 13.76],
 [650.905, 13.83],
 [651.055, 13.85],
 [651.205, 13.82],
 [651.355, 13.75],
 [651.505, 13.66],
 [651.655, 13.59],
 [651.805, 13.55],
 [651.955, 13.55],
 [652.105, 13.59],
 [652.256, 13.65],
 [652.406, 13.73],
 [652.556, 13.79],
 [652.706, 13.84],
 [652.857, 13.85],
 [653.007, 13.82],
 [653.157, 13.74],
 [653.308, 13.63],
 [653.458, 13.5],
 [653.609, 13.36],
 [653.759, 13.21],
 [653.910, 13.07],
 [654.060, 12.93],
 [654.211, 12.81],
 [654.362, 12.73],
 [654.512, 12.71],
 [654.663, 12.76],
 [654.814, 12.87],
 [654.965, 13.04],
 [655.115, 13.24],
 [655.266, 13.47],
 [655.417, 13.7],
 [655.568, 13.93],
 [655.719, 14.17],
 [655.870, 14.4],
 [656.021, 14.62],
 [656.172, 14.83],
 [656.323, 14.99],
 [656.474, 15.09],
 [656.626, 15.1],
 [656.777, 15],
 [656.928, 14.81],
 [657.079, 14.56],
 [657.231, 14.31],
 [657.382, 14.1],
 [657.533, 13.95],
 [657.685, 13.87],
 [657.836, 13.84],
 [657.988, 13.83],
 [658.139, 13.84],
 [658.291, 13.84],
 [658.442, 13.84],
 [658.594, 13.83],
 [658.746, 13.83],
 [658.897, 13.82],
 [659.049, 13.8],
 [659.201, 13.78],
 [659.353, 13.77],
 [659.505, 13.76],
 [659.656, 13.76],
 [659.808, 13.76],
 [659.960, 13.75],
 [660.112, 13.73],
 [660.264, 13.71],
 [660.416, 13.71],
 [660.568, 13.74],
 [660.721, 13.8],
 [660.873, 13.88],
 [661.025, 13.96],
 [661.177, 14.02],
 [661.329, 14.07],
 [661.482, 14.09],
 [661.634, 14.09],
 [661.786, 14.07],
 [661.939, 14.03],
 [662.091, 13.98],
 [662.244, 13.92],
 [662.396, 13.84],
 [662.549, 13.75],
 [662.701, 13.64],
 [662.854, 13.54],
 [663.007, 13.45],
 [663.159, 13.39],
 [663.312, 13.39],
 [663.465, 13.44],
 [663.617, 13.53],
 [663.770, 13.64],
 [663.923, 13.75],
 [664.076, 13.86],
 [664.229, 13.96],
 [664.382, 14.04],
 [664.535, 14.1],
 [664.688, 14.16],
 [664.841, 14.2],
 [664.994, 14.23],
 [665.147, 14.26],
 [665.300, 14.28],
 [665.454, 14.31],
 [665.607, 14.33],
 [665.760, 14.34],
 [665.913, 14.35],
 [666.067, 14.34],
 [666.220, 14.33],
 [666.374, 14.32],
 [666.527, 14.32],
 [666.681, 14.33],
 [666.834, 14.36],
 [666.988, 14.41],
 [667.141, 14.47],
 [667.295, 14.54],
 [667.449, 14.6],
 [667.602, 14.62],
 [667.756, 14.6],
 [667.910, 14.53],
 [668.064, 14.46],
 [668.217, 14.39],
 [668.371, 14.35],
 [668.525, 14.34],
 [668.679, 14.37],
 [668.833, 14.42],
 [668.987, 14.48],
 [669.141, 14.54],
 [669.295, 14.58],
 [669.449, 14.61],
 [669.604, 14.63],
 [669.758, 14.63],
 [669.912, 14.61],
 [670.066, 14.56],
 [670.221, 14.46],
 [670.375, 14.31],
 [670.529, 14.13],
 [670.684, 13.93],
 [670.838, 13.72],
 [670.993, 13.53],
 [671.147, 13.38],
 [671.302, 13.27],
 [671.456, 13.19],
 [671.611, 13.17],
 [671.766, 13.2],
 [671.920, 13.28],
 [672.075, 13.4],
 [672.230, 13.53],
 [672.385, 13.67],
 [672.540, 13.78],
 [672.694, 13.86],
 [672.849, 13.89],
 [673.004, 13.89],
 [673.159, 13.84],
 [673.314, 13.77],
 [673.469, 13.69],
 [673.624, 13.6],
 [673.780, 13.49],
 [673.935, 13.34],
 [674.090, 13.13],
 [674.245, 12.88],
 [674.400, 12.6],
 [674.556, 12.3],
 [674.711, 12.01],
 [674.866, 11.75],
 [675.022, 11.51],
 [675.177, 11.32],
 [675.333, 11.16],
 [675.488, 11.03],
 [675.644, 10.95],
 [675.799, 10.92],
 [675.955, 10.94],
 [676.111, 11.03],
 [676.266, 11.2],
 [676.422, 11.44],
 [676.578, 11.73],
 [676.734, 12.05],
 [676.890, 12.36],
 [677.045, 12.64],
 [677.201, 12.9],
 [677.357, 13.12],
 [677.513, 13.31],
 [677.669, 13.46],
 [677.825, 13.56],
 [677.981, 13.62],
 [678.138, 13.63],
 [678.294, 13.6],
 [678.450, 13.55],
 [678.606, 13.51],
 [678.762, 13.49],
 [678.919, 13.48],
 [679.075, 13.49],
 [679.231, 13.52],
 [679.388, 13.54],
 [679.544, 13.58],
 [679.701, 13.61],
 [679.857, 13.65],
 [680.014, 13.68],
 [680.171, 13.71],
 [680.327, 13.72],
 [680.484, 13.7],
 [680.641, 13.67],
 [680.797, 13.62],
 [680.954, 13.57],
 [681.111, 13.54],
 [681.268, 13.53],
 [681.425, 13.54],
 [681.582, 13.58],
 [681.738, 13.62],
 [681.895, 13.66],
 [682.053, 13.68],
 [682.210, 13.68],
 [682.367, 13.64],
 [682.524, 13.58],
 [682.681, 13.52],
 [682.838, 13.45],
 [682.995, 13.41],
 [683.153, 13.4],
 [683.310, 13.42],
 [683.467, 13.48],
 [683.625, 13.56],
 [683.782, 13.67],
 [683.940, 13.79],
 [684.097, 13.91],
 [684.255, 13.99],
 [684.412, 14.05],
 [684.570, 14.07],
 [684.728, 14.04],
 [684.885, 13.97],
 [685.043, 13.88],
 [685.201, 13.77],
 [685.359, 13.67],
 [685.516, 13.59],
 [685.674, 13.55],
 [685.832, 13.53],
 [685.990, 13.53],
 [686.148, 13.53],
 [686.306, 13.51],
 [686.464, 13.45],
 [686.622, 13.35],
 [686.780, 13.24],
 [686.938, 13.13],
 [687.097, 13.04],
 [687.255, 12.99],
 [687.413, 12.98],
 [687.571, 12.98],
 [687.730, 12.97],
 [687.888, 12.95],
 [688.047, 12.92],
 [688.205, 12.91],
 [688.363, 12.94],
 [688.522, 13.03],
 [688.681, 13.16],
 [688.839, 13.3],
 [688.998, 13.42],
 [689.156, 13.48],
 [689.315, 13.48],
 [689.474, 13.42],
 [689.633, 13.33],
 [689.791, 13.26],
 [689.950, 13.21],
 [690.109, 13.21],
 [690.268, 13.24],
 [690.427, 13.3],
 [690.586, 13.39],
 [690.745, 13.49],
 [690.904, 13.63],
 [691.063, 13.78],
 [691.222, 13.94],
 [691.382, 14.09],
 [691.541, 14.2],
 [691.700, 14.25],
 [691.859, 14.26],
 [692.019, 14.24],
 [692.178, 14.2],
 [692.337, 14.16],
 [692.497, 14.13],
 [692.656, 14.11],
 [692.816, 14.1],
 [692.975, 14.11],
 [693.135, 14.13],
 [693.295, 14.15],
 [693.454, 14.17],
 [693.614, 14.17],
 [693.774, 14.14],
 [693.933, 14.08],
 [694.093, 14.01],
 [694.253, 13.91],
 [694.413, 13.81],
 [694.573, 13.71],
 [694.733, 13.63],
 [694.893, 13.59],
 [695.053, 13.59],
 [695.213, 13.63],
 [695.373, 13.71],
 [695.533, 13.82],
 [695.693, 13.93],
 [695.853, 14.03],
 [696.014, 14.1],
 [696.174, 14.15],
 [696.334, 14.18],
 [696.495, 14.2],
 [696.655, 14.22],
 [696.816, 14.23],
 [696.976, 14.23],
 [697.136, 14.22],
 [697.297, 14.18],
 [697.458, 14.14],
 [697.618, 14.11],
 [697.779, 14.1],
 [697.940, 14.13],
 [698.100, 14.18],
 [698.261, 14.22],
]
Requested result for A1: -0.07 mag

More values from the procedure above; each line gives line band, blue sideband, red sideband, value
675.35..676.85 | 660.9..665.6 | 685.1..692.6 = 0.210 mag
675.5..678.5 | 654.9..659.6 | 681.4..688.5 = 0.107 mag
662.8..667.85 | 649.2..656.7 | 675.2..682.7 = -0.065 mag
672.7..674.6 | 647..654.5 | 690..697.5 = 0.020 mag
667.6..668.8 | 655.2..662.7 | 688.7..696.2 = -0.036 mag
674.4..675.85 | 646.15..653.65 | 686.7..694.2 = 0.173 mag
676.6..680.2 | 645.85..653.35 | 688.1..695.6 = 0.023 mag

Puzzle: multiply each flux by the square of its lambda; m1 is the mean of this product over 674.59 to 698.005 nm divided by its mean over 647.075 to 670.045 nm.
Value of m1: 1.06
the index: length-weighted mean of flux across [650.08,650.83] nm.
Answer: 13.5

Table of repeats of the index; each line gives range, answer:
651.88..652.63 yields 13.7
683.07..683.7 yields 13.5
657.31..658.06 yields 13.9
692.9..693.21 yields 14.1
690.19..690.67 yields 13.3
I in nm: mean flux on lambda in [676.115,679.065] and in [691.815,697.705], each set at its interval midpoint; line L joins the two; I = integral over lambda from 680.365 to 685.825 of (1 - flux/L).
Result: -0.17 nm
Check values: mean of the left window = 12.9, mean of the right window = 14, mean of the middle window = 13.7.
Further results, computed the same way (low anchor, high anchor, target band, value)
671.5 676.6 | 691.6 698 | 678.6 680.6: -0.09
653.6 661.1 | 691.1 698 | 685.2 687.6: 0.11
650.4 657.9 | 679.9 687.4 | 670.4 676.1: 0.32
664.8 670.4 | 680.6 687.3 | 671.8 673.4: 0.06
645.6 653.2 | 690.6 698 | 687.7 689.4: 0.10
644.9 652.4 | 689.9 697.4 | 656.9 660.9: -0.12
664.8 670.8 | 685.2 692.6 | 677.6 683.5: 0.11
